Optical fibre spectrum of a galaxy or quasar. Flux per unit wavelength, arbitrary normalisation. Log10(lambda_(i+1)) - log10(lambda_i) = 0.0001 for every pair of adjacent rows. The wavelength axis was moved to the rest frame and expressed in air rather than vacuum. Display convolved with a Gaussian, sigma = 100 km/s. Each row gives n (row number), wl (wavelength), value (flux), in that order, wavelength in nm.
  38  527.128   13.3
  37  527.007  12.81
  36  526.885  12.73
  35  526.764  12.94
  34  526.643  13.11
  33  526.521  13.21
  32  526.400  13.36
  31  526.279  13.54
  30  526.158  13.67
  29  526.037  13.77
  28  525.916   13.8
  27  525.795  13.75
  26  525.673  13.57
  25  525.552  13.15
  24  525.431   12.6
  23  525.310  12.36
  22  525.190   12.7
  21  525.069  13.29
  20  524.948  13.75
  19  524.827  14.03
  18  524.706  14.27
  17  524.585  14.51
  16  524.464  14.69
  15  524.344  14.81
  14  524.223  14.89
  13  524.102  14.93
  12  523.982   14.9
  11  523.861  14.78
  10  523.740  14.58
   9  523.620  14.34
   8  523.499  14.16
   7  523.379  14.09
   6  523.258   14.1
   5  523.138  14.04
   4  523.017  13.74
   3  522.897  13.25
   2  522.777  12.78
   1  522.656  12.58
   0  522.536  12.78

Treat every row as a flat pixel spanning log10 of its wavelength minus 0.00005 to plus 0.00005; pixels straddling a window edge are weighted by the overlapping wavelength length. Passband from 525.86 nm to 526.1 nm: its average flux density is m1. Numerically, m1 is 13.8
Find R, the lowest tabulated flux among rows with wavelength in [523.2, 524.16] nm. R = 14.09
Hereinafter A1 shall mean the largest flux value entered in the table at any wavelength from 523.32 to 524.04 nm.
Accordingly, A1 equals 14.9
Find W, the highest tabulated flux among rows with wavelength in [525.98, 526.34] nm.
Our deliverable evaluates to 13.77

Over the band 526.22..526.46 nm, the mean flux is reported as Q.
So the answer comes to 13.5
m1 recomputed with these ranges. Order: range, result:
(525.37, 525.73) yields 13.1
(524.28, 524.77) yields 14.6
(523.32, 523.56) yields 14.1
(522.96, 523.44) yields 14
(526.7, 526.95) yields 12.8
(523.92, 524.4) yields 14.9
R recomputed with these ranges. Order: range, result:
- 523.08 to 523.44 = 14.04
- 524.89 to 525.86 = 12.36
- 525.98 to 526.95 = 12.73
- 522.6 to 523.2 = 12.58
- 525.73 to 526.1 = 13.75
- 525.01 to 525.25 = 12.7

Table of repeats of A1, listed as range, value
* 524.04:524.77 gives 14.93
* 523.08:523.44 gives 14.1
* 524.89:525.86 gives 13.75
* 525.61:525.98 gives 13.8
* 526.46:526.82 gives 13.21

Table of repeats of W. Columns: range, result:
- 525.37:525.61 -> 13.15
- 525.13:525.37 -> 12.7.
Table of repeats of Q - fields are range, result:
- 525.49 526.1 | 13.6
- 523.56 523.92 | 14.6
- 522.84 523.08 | 13.5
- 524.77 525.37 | 13.2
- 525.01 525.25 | 13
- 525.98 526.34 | 13.7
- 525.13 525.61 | 12.7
